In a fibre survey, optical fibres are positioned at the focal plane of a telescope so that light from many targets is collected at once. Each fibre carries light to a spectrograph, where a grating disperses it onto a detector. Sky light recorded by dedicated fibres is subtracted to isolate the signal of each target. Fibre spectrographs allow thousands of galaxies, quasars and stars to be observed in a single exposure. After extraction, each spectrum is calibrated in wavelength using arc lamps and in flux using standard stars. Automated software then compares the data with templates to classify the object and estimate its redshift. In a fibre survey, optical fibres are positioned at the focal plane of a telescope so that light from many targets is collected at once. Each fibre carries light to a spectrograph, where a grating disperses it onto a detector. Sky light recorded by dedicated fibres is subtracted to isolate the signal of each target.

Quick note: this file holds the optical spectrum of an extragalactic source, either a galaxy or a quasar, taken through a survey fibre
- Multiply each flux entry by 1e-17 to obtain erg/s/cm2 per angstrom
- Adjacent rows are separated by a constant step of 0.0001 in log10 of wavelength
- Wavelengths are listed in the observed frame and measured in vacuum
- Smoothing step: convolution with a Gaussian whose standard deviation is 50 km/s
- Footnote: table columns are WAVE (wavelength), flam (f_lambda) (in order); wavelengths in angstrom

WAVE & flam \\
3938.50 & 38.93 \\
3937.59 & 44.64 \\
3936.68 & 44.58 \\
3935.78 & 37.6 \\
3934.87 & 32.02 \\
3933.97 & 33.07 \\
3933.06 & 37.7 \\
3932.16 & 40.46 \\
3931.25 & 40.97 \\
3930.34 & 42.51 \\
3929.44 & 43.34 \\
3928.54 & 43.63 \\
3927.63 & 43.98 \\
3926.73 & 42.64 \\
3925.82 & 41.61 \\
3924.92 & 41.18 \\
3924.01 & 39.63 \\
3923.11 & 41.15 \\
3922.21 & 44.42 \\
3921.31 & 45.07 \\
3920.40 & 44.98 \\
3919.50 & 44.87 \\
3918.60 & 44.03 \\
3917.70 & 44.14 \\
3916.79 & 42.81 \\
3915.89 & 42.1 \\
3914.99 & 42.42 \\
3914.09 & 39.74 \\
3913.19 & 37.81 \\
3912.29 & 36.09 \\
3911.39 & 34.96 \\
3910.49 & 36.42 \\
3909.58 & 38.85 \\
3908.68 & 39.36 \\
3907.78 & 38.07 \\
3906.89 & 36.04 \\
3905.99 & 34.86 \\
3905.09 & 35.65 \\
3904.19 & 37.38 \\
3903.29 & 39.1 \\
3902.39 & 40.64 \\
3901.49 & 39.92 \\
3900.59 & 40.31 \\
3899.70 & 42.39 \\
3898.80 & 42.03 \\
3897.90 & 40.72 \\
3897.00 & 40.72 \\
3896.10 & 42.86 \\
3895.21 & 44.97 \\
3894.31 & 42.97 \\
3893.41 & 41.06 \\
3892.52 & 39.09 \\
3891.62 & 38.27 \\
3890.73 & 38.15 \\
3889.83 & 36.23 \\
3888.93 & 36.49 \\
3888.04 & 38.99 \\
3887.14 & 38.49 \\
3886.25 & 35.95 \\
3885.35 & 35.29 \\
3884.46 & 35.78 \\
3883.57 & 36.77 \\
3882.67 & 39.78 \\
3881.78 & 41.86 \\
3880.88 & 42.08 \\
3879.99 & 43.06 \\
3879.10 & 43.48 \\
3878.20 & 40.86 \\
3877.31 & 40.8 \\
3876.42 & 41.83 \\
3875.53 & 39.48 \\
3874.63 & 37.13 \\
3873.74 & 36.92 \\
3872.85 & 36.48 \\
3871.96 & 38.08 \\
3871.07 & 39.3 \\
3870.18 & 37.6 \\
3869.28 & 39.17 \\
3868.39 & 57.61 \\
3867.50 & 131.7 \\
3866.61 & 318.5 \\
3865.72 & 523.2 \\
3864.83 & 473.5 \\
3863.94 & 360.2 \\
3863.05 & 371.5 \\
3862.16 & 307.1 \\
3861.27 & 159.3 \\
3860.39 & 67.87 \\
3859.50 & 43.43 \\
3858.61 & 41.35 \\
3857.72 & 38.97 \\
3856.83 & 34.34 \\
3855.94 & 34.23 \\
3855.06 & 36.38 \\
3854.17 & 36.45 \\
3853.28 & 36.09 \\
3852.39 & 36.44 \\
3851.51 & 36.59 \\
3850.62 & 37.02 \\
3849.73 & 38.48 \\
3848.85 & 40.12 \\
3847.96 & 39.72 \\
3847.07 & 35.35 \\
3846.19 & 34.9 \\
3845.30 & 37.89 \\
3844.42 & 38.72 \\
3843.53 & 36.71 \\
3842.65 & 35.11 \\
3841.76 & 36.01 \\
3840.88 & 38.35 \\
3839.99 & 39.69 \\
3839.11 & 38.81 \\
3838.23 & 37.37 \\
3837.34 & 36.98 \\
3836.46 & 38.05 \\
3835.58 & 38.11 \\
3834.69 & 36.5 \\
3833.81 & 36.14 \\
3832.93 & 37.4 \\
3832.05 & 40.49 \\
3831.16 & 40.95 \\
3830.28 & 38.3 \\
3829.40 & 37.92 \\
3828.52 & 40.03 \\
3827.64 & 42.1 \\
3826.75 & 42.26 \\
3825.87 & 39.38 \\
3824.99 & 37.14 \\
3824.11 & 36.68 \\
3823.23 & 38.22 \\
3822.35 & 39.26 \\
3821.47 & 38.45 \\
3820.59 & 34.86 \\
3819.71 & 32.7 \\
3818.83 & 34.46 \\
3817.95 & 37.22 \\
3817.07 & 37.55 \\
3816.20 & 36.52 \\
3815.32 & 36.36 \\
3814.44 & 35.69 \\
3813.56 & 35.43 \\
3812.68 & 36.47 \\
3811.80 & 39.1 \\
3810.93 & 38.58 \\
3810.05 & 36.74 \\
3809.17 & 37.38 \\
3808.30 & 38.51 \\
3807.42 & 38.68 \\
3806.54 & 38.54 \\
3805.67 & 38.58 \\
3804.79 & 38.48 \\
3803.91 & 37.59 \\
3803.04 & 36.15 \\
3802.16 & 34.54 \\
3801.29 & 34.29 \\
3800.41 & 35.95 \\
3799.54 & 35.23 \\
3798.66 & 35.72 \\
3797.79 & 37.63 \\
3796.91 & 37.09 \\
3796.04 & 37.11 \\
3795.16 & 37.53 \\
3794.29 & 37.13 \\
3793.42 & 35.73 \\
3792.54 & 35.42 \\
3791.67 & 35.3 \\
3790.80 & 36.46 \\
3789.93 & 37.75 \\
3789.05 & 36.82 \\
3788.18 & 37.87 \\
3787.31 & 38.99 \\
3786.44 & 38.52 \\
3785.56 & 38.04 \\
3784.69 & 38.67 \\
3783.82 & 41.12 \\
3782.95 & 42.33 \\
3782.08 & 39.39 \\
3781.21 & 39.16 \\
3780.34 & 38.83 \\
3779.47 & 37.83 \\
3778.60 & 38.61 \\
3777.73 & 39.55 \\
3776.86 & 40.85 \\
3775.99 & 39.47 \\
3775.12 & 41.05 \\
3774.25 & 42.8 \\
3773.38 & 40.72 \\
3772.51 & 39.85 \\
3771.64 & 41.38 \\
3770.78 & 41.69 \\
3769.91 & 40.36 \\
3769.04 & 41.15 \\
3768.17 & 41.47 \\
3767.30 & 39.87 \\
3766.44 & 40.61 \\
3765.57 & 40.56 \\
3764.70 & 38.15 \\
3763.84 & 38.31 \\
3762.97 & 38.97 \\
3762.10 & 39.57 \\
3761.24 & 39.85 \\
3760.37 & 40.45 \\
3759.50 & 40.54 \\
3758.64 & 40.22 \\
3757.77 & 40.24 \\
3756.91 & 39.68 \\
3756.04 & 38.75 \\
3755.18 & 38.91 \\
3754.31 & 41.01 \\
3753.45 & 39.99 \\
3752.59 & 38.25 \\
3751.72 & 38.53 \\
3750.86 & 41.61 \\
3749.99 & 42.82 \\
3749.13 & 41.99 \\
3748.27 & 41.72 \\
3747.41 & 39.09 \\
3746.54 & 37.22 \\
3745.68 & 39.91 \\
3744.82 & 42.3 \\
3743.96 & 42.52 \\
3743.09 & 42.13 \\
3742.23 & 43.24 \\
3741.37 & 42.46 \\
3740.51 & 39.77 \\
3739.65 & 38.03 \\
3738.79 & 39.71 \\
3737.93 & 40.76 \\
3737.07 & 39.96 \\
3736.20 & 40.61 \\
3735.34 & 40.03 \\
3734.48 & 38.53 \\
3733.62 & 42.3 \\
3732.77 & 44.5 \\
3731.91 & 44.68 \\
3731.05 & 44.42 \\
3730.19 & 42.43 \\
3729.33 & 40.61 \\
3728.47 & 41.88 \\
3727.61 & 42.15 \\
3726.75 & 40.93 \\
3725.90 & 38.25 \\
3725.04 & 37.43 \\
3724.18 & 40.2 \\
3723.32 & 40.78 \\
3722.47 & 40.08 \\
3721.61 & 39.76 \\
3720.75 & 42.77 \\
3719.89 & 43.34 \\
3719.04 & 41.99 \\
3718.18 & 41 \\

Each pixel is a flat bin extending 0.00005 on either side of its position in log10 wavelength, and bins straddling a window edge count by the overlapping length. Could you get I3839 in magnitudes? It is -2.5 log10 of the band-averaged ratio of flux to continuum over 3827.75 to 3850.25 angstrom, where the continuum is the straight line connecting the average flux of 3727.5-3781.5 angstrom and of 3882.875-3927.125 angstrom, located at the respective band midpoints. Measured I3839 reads 0.06 mag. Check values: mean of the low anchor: 40.5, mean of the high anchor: 39.9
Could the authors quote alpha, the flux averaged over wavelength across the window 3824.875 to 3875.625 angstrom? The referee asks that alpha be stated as 79.9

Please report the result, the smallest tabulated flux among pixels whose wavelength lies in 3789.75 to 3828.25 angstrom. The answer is 32.7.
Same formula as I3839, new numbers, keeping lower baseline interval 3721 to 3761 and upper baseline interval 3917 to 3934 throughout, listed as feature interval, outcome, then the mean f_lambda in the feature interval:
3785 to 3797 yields 0.11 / 37.1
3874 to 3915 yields 0.08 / 39.2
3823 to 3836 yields 0.07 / 38.8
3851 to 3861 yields -0.02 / 42.3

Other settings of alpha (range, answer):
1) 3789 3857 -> 37.3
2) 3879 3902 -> 39.9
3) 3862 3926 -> 69.6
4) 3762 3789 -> 39.8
